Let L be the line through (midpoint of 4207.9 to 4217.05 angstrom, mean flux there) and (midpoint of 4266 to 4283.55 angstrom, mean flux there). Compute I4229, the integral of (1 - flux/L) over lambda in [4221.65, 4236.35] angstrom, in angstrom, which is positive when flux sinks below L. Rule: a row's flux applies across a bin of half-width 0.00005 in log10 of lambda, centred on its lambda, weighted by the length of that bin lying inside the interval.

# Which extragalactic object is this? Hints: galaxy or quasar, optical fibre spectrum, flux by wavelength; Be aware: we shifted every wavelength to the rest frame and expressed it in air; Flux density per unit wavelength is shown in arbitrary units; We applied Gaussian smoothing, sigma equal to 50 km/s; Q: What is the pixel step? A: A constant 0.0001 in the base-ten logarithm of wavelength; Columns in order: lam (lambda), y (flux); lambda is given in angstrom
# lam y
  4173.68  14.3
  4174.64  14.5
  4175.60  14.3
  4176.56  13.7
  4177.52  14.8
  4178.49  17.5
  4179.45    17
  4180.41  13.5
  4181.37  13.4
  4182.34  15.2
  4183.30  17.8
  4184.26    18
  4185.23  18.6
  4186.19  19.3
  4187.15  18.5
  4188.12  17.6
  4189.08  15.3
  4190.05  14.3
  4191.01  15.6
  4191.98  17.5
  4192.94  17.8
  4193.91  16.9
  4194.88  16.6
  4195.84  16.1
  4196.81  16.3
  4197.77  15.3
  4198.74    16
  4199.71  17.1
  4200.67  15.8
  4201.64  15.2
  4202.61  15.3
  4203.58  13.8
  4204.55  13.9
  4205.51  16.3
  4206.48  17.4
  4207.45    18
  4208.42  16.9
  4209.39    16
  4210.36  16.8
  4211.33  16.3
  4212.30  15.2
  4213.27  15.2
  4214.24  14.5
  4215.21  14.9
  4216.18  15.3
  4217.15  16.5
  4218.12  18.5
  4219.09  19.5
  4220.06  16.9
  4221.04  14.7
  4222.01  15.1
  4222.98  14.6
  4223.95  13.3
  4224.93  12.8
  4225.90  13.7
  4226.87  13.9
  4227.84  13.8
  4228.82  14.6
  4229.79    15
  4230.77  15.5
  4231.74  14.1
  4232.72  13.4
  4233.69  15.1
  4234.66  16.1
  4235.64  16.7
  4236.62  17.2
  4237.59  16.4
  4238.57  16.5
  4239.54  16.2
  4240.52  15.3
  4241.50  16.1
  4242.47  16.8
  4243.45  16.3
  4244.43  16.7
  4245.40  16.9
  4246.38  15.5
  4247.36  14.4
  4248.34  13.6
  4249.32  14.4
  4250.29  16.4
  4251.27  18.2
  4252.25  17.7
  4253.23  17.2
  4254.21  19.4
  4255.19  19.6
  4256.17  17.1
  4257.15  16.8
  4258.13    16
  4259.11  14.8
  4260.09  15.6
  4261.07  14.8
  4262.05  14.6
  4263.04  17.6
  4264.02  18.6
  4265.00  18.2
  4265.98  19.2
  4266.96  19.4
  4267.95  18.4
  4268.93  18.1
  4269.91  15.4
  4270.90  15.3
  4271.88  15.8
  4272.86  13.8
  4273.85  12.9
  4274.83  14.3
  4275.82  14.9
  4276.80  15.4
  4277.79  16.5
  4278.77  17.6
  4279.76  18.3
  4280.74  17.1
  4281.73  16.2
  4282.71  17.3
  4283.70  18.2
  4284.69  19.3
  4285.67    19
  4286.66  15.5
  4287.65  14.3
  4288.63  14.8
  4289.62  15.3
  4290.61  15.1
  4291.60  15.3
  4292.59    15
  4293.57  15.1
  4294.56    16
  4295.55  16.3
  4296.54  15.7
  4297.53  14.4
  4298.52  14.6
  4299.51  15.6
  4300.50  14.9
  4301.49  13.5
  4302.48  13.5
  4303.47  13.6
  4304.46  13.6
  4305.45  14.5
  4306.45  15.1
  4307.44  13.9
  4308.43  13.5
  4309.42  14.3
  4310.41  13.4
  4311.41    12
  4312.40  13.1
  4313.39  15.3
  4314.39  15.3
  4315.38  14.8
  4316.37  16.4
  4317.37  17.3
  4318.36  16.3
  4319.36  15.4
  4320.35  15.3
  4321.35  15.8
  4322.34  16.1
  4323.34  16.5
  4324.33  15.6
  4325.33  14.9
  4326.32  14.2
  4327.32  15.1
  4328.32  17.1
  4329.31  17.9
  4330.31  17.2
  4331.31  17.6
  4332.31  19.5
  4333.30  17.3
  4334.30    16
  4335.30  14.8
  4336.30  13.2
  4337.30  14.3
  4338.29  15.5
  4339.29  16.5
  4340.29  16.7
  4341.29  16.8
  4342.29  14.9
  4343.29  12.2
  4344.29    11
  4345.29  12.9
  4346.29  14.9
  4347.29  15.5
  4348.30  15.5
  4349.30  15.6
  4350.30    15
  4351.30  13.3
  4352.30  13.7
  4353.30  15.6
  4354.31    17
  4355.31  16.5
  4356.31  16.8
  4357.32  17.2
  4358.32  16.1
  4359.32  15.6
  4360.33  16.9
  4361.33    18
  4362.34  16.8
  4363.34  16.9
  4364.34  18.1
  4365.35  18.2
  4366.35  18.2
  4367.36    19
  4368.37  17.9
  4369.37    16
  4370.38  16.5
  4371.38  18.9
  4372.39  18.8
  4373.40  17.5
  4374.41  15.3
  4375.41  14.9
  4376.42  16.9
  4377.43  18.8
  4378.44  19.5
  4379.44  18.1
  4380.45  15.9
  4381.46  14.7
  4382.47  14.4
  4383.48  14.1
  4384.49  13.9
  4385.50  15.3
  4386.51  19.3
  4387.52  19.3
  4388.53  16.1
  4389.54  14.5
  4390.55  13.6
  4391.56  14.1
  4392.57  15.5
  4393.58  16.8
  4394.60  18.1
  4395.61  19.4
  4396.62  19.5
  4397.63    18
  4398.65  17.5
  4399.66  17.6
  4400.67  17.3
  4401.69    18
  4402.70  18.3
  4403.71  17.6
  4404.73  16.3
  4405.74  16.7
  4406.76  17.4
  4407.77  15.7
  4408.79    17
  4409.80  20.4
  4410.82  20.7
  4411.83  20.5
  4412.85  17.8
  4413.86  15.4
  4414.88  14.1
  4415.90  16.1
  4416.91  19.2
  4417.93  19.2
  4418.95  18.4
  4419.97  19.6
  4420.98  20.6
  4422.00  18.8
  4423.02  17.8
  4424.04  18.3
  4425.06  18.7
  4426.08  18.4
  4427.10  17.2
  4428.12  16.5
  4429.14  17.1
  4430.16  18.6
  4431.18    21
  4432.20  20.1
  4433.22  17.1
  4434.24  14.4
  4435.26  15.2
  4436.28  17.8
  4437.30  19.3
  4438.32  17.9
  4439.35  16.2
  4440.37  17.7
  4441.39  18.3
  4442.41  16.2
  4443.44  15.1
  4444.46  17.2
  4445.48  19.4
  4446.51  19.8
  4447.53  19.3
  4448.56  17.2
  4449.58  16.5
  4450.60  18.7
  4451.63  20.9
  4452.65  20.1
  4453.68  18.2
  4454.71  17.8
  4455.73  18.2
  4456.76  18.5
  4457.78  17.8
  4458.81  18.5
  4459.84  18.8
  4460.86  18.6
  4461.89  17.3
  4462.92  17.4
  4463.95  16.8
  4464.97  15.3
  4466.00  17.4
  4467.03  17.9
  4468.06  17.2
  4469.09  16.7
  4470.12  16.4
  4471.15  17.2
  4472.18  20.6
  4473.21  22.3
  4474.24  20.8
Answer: 1.2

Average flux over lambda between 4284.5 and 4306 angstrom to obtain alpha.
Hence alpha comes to 15.2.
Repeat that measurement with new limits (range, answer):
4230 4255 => 16.1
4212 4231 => 15.2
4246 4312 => 15.8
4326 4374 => 16.2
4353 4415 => 17.1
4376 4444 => 17.4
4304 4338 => 15.4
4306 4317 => 14.3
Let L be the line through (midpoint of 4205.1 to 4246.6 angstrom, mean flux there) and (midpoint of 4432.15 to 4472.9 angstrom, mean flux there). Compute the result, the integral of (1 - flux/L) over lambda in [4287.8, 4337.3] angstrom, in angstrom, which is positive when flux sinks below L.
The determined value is 3.9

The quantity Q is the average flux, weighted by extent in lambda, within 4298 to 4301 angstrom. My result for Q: 15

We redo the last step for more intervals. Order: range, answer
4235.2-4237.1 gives 16.9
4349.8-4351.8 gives 14.2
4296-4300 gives 15.1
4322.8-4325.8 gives 15.7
